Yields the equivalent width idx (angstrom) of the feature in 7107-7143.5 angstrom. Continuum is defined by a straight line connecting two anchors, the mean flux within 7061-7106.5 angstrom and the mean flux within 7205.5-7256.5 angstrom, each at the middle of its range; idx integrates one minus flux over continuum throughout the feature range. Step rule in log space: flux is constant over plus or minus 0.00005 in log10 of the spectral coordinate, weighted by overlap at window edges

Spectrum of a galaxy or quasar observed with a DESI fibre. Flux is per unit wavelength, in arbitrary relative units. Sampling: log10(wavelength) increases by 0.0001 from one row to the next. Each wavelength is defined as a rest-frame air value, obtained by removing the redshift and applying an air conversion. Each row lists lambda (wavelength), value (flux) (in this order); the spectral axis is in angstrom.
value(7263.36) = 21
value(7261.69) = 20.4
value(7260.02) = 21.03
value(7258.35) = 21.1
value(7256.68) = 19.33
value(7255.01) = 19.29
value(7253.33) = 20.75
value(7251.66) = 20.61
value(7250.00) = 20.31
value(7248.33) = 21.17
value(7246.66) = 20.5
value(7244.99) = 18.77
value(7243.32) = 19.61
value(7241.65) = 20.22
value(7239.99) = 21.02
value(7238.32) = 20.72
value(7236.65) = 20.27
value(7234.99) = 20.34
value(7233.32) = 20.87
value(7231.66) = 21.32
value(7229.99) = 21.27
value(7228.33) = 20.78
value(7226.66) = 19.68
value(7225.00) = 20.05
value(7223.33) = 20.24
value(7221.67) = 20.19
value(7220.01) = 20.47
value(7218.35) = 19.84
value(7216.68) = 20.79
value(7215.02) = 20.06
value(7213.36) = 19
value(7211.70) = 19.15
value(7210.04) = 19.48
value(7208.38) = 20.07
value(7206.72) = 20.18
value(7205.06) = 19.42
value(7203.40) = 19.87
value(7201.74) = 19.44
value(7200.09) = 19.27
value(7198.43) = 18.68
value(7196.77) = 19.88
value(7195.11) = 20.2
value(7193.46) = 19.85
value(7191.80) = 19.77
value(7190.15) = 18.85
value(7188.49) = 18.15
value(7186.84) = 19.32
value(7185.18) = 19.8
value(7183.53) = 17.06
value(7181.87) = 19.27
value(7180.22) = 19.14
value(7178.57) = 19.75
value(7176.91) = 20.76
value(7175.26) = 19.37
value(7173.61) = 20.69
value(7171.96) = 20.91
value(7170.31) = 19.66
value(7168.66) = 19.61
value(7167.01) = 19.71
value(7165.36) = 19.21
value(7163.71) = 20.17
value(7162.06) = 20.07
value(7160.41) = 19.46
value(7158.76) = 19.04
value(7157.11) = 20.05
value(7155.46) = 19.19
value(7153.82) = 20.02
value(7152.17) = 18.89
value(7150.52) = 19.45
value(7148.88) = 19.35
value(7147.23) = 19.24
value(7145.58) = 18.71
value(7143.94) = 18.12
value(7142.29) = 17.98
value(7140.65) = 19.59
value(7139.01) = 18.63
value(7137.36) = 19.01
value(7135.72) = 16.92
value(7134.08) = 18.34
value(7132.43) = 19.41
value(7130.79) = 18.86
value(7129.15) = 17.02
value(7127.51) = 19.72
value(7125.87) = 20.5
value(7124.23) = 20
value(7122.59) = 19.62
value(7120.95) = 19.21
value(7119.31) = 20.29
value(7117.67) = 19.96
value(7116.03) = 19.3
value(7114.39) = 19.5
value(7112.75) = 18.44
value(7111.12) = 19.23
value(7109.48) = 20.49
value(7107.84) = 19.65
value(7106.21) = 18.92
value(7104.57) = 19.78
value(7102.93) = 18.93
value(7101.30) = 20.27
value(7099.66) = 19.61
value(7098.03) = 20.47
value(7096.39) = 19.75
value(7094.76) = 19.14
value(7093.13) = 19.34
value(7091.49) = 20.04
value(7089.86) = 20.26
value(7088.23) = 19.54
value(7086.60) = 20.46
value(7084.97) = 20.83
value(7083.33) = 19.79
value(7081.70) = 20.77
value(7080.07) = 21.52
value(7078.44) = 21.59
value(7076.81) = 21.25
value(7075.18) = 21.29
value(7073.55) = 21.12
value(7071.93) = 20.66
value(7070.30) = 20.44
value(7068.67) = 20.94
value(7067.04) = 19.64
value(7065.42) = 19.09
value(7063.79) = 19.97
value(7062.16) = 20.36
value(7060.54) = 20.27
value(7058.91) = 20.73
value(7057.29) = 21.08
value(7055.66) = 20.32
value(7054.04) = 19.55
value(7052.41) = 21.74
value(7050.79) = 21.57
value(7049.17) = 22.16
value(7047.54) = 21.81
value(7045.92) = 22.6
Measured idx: 1.9 angstrom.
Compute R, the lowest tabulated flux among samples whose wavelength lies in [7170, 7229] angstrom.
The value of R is 17.06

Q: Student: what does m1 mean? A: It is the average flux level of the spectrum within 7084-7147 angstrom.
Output 19.4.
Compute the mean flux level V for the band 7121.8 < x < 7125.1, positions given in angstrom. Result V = 19.8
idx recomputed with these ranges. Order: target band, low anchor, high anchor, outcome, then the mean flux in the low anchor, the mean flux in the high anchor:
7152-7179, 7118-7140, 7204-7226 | -0.5 angstrom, 19.1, 19.9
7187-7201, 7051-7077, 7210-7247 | 0.7 angstrom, 20.5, 20.2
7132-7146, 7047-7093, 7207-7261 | 1.4 angstrom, 20.6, 20.3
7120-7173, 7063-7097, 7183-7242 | 2.3 angstrom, 20.4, 19.9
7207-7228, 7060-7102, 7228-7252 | 0.6 angstrom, 20.3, 20.5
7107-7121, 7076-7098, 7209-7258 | 0.5 angstrom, 20.3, 20.2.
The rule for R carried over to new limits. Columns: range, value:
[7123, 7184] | 16.92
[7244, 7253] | 18.77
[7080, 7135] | 17.02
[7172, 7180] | 19.37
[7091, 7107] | 18.92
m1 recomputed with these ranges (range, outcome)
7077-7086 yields 20.9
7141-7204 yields 19.4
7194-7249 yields 20.1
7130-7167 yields 19.1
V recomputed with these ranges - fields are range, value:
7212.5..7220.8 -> 20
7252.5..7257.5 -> 19.8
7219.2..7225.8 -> 20.2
